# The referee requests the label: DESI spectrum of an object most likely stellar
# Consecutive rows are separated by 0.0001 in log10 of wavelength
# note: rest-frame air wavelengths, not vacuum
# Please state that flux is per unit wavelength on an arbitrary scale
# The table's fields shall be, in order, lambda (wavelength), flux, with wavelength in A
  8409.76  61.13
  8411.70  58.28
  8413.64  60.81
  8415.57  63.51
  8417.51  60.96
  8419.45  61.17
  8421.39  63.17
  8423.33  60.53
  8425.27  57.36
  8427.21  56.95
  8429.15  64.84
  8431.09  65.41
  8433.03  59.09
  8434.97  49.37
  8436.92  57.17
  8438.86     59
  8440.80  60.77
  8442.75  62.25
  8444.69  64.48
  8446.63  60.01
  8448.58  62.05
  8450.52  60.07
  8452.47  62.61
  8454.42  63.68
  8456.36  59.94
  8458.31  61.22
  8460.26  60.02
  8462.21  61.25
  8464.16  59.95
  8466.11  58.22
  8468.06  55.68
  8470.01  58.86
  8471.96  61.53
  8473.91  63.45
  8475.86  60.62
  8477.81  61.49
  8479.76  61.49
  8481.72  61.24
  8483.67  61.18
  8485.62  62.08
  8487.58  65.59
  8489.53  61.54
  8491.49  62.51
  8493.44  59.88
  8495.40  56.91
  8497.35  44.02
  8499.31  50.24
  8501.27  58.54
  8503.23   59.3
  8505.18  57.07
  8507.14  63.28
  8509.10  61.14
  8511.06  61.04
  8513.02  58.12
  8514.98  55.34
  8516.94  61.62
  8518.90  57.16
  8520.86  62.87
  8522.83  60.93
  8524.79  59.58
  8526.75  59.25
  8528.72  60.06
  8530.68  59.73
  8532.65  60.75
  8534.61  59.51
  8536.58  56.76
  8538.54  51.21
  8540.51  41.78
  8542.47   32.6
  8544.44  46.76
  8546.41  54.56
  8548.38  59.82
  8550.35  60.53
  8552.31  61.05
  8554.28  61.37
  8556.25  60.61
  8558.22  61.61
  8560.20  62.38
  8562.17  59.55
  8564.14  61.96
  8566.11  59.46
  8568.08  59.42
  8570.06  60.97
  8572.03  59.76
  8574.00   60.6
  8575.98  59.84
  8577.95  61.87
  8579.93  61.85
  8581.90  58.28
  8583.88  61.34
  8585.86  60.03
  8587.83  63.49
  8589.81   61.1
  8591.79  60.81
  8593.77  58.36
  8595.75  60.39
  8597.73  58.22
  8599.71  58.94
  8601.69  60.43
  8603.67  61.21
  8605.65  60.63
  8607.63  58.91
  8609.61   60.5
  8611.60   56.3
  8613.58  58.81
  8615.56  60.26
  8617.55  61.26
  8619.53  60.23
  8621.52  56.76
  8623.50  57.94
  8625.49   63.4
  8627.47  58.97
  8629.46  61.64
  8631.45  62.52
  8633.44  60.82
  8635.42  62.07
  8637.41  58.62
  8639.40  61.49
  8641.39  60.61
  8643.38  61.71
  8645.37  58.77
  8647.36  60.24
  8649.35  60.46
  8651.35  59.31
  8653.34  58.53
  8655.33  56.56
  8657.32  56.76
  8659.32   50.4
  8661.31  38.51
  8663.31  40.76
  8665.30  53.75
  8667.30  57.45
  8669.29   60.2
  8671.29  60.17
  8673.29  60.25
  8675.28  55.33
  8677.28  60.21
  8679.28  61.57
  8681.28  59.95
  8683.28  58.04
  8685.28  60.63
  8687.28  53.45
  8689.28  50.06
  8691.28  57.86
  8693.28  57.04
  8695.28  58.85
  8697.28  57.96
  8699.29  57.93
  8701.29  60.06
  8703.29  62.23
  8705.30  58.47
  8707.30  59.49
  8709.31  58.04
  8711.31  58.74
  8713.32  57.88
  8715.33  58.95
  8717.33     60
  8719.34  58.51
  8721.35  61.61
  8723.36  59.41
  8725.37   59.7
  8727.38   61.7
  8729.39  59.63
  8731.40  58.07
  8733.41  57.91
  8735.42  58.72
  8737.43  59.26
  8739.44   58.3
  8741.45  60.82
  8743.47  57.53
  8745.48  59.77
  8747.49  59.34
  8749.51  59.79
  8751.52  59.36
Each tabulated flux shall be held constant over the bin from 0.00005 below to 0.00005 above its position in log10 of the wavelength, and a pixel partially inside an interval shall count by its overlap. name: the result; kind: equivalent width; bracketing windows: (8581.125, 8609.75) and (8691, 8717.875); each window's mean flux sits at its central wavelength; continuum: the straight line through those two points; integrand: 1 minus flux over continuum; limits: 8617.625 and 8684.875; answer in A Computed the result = 1.6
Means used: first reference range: 60.2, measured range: 58.1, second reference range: 58.8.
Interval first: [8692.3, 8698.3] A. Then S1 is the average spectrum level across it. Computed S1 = 57.9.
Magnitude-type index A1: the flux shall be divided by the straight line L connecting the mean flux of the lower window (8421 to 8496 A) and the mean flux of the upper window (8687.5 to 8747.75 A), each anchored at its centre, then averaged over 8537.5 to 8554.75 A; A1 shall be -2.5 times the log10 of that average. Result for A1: 0.16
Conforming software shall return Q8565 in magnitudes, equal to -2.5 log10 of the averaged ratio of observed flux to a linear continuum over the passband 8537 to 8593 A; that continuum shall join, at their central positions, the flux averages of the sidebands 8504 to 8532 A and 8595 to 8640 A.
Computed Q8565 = 0.03 mag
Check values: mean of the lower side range 59.8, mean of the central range 58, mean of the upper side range 60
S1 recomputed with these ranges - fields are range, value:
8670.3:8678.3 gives 59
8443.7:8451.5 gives 61.7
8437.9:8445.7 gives 61.7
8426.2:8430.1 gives 60.9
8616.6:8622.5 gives 59.4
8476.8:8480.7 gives 61.5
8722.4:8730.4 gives 60.1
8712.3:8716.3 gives 58.3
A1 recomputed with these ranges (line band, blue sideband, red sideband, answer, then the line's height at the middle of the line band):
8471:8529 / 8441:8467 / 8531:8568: -0.01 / 58.9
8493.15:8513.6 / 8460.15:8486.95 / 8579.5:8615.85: 0.06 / 60.4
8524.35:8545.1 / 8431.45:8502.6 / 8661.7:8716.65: 0.11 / 59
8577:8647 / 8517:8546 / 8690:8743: -0.06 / 56.8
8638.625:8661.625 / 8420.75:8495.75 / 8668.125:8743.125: 0.03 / 59.2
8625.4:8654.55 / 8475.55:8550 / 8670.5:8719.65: -0.04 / 58.2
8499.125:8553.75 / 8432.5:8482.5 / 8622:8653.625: 0.06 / 60.3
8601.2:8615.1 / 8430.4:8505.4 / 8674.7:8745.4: -0.01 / 59.1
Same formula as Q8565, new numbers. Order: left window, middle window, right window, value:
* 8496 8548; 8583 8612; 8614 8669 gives -0.055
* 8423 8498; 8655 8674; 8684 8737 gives 0.109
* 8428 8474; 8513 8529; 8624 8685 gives 0.002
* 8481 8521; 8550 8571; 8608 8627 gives -0.029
